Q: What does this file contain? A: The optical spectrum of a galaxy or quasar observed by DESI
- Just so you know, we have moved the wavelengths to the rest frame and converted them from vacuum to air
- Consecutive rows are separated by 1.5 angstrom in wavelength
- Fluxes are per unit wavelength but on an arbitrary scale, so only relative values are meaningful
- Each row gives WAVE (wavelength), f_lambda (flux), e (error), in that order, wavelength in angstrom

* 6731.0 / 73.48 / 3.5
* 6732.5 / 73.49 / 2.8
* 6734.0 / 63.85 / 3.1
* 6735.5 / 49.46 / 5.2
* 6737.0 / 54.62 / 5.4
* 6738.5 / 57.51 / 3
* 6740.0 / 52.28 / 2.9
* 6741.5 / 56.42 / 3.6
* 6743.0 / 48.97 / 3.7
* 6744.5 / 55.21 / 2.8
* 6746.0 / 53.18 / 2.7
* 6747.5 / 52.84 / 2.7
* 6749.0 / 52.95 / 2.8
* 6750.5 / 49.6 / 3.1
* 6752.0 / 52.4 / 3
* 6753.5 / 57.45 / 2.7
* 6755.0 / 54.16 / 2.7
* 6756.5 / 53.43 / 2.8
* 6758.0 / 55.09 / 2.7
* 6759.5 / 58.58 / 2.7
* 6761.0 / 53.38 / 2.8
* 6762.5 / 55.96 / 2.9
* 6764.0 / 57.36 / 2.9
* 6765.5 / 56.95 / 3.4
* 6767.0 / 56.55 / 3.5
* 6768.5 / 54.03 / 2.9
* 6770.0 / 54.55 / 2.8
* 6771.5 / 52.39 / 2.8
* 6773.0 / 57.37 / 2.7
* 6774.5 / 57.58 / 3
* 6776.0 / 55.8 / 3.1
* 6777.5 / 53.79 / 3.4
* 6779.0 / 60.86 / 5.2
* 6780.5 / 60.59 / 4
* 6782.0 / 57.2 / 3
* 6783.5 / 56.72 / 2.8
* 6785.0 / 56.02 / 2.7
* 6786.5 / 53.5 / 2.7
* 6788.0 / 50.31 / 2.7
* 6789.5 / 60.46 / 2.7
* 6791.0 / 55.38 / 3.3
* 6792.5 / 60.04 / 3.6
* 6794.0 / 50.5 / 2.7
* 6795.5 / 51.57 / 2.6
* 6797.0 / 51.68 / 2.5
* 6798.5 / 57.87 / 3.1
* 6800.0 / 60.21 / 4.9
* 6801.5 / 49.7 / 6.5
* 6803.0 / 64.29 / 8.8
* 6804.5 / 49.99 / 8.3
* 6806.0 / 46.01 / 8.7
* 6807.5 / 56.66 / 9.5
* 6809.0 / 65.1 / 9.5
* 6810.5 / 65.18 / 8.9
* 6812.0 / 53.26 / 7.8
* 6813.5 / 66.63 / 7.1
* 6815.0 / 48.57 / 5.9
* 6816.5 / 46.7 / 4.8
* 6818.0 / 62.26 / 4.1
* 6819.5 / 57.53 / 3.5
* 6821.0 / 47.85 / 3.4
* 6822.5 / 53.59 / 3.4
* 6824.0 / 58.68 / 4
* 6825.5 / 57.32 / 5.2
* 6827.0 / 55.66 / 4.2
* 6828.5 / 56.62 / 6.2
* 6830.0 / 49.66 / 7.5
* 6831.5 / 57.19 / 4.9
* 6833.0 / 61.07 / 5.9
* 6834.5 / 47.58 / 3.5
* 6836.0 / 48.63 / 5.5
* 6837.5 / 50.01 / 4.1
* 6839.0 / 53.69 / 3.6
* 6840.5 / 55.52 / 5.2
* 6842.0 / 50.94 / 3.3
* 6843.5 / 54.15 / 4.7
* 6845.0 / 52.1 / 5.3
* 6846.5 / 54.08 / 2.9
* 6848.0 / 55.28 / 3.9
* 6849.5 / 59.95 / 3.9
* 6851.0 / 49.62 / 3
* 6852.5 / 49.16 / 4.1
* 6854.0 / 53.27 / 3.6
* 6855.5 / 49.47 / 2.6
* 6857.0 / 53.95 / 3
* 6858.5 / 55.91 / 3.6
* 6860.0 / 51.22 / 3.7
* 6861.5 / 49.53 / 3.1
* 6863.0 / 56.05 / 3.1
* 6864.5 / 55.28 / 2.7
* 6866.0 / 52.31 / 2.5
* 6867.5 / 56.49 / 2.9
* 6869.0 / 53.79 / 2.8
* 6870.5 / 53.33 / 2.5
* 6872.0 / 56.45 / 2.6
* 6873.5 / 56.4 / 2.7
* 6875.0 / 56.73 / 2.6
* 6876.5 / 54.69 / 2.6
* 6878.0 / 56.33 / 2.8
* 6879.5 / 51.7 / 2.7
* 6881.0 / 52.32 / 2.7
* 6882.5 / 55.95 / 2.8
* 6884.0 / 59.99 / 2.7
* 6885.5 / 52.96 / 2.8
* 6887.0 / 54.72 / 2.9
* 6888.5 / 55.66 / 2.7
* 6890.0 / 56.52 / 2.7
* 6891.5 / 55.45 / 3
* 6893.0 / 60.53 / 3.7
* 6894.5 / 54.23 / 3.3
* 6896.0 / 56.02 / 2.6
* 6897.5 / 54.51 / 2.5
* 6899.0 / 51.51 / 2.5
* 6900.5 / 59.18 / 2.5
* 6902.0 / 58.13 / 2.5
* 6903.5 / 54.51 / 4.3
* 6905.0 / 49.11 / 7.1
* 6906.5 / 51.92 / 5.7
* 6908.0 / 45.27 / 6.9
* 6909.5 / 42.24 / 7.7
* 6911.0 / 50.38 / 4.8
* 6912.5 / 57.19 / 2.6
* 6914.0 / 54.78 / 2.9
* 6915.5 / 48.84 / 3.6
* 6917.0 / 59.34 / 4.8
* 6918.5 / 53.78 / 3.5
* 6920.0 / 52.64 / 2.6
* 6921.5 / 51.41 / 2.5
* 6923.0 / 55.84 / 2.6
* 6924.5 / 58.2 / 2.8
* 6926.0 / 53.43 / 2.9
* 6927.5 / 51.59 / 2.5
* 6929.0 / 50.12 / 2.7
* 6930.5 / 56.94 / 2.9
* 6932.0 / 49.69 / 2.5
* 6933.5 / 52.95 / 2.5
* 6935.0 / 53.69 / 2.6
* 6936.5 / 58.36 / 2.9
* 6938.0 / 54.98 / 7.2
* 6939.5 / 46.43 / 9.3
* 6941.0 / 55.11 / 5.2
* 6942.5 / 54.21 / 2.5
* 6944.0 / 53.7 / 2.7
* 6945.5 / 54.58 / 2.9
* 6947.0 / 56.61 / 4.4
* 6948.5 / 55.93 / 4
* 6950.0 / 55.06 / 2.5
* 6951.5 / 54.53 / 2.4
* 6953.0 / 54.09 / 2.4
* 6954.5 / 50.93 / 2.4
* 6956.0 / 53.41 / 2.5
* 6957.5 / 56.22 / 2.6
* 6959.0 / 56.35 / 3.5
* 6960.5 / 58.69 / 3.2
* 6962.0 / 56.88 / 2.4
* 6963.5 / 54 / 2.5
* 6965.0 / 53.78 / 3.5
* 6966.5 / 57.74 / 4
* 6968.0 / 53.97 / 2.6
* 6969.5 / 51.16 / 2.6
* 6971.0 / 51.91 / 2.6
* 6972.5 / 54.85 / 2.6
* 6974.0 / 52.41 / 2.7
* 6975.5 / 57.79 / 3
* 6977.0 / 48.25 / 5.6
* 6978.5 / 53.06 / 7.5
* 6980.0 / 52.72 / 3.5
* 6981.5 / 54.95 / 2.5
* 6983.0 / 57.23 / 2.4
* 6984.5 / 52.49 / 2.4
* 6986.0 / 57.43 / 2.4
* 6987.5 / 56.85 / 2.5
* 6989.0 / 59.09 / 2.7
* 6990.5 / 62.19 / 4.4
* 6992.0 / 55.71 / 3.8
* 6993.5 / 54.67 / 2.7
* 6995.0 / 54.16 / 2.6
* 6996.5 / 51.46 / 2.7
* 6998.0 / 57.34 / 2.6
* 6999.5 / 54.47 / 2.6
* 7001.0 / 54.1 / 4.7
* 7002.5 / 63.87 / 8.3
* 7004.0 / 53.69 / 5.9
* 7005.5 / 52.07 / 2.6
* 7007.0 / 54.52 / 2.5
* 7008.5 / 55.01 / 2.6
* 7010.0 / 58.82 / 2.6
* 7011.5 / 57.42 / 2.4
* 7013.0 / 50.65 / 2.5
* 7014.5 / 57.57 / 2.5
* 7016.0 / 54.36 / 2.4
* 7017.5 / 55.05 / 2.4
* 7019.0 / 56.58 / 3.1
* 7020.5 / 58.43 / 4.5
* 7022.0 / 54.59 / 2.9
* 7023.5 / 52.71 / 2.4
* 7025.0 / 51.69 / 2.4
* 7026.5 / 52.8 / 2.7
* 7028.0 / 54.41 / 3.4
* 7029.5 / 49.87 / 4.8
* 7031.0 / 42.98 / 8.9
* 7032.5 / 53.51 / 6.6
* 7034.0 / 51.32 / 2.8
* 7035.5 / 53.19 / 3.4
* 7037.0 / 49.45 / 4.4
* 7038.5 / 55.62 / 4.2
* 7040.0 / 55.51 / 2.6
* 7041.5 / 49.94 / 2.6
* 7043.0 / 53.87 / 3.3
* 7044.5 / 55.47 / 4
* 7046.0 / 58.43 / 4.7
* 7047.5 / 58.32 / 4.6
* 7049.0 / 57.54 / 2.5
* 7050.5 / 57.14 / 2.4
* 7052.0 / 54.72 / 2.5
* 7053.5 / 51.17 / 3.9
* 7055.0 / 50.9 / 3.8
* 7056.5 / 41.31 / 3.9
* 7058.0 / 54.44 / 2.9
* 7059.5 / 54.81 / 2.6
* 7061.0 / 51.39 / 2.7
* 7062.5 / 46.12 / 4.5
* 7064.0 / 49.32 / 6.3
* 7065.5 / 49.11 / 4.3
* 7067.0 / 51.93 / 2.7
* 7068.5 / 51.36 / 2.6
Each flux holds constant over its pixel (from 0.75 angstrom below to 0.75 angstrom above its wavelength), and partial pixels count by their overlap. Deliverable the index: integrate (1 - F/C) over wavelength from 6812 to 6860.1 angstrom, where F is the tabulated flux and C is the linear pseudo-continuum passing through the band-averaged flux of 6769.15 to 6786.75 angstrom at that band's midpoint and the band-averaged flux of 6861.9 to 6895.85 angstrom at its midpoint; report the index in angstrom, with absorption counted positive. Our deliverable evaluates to 1.63 angstrom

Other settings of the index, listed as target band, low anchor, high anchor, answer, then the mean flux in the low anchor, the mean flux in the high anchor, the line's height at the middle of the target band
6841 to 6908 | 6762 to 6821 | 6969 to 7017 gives 1.6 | 56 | 55.1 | 55.6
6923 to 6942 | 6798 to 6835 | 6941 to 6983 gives 0.4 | 55.8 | 54.4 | 54.7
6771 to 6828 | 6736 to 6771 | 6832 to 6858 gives -2.4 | 54.4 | 52.9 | 53.7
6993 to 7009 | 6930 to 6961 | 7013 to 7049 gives -0.3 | 54.3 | 53.7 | 54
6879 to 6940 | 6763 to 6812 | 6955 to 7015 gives 1.9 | 56.1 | 55.2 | 55.5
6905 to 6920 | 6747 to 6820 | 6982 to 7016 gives 1.2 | 55.7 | 55.9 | 55.8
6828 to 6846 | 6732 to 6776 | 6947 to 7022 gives 0.7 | 55.3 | 55.2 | 55.3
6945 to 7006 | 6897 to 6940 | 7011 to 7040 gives -2.2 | 53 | 53.3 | 53.2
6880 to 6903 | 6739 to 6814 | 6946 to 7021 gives -0.2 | 55.5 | 55.2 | 55.3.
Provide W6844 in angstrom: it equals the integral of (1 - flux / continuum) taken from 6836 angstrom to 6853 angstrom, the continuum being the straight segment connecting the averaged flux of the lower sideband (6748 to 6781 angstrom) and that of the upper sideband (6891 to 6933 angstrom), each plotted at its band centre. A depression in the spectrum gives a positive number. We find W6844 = 0.4 angstrom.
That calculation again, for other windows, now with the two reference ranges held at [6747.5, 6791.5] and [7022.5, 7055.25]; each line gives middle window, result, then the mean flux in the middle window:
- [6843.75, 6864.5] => 0.62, 53.2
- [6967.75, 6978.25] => 0.18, 52.9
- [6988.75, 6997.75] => -0.42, 56.1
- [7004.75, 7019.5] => -0.47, 55.2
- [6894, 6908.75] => 0.26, 53.4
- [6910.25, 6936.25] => 0.26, 53.7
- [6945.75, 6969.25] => -0.52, 55.1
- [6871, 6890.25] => -0.28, 55.4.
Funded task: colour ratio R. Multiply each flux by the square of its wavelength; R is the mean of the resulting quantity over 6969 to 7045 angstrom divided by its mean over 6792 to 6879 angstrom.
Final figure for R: 1.05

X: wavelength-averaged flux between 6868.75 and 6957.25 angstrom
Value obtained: 54.1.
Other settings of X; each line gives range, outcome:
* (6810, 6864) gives 54.1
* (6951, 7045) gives 54.4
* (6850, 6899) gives 54.4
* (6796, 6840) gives 55.1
